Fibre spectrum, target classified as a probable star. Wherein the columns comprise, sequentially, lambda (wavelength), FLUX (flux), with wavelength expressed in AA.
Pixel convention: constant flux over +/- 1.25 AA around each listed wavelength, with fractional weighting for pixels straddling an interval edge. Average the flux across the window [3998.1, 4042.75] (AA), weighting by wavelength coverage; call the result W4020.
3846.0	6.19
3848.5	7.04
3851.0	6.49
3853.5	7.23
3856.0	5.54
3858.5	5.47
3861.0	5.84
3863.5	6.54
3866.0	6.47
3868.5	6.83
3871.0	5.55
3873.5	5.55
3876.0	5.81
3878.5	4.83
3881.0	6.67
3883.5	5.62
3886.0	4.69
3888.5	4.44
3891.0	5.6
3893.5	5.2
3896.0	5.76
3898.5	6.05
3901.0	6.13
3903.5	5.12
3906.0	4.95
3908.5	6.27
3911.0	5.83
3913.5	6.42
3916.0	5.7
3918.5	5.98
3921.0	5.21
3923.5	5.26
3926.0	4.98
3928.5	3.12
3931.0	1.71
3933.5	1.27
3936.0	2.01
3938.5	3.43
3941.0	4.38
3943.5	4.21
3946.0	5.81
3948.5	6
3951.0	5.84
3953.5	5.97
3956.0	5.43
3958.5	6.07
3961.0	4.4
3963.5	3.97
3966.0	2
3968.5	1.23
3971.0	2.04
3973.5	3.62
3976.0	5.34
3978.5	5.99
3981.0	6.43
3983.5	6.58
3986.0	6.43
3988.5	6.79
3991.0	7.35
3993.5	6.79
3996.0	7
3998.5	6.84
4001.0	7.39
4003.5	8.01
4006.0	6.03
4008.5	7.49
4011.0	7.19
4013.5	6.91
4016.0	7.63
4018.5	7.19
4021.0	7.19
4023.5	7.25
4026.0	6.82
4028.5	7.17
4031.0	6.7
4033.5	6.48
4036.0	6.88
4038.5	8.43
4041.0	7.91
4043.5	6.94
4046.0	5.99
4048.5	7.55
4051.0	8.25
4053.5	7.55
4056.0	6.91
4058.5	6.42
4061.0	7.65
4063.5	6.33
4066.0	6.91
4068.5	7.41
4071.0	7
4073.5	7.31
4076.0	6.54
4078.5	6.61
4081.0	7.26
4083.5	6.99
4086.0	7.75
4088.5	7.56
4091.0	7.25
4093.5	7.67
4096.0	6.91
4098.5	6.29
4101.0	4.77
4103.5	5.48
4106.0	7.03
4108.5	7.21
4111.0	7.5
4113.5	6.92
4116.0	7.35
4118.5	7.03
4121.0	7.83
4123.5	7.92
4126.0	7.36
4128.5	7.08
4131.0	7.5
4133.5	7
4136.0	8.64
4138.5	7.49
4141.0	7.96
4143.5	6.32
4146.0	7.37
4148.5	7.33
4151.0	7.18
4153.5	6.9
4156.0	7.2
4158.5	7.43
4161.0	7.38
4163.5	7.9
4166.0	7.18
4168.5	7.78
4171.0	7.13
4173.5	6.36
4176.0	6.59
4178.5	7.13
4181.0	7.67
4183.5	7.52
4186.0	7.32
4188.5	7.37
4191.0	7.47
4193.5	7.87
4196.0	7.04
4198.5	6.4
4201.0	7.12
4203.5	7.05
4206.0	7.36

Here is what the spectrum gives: 7.2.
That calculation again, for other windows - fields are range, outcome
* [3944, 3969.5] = 4.69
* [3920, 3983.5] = 4.27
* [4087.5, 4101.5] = 6.83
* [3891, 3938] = 4.83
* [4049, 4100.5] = 7.1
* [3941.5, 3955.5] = 5.5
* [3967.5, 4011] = 6.02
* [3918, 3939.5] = 3.59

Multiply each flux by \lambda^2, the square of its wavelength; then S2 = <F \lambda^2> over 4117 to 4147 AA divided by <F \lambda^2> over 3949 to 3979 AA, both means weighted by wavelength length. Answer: 1.87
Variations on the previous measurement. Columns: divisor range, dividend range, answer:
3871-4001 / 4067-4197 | 1.55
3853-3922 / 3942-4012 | 1.03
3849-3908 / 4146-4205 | 1.45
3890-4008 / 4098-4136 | 1.46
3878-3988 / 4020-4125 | 1.56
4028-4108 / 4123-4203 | 1.09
